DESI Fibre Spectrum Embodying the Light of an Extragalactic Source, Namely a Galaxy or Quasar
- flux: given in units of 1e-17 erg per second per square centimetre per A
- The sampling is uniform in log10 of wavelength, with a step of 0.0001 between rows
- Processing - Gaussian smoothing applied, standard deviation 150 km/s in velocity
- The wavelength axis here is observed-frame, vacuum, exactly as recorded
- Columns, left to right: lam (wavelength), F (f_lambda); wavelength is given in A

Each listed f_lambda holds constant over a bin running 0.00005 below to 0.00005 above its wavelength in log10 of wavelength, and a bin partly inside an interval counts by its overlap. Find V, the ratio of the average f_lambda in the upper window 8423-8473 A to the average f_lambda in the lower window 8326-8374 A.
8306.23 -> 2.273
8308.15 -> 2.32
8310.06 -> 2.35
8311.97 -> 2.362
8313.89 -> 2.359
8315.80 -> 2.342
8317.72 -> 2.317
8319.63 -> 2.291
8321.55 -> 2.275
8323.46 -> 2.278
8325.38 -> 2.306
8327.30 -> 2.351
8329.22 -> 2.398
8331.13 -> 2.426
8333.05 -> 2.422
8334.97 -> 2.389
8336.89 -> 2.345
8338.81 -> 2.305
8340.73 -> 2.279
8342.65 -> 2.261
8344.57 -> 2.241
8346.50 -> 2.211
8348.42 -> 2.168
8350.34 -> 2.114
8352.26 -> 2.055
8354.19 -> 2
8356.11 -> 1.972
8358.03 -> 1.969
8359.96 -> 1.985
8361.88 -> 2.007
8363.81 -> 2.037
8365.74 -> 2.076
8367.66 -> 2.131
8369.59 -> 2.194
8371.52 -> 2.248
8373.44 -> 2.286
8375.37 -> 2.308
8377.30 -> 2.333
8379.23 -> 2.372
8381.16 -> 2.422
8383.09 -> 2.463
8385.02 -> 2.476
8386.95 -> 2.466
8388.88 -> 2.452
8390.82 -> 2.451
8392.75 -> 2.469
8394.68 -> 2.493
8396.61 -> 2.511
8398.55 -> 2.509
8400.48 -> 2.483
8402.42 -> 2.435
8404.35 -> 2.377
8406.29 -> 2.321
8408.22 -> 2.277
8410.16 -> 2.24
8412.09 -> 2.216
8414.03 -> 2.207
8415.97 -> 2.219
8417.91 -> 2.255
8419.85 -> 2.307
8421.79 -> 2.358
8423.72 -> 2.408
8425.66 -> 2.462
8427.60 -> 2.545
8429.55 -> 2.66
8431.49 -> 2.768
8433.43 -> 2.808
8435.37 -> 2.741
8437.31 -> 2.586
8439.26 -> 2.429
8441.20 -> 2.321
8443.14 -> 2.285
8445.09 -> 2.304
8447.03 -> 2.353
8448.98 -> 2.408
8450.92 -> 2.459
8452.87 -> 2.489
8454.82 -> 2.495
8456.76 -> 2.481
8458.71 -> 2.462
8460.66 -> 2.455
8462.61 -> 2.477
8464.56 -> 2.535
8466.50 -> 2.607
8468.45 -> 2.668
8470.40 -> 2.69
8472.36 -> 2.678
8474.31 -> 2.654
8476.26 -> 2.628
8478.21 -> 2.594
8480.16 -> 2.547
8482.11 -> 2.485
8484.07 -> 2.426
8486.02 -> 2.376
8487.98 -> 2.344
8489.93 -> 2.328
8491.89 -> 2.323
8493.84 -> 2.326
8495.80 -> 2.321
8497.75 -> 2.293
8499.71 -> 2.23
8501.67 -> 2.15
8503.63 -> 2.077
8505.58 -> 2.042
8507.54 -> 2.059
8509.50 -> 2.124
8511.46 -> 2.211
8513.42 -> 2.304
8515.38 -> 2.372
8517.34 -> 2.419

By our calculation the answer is 1.15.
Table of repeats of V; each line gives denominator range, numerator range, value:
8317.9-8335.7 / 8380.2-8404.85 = 1.05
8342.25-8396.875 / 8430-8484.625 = 1.13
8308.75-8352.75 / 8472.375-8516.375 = 1.02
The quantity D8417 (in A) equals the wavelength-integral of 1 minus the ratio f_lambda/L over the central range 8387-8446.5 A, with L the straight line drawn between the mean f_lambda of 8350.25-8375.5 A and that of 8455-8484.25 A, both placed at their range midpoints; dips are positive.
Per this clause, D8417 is -2.64 A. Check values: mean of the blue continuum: 2.09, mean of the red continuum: 2.56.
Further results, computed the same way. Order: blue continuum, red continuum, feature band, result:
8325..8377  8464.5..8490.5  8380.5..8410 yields -1.4 A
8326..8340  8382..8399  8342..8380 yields 4.3 A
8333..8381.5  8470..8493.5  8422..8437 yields -1.5 A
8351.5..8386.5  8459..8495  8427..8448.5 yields -1.2 A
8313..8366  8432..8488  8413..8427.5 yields 0.5 A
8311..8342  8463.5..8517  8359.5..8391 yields 1.0 A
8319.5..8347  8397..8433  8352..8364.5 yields 1.8 A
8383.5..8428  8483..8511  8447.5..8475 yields -2.8 A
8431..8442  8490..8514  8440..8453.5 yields 0.9 A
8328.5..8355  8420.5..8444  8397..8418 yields 1.1 A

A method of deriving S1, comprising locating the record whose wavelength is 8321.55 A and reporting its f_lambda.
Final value 2.275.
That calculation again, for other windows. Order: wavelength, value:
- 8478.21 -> 2.594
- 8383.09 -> 2.463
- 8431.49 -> 2.768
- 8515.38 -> 2.372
